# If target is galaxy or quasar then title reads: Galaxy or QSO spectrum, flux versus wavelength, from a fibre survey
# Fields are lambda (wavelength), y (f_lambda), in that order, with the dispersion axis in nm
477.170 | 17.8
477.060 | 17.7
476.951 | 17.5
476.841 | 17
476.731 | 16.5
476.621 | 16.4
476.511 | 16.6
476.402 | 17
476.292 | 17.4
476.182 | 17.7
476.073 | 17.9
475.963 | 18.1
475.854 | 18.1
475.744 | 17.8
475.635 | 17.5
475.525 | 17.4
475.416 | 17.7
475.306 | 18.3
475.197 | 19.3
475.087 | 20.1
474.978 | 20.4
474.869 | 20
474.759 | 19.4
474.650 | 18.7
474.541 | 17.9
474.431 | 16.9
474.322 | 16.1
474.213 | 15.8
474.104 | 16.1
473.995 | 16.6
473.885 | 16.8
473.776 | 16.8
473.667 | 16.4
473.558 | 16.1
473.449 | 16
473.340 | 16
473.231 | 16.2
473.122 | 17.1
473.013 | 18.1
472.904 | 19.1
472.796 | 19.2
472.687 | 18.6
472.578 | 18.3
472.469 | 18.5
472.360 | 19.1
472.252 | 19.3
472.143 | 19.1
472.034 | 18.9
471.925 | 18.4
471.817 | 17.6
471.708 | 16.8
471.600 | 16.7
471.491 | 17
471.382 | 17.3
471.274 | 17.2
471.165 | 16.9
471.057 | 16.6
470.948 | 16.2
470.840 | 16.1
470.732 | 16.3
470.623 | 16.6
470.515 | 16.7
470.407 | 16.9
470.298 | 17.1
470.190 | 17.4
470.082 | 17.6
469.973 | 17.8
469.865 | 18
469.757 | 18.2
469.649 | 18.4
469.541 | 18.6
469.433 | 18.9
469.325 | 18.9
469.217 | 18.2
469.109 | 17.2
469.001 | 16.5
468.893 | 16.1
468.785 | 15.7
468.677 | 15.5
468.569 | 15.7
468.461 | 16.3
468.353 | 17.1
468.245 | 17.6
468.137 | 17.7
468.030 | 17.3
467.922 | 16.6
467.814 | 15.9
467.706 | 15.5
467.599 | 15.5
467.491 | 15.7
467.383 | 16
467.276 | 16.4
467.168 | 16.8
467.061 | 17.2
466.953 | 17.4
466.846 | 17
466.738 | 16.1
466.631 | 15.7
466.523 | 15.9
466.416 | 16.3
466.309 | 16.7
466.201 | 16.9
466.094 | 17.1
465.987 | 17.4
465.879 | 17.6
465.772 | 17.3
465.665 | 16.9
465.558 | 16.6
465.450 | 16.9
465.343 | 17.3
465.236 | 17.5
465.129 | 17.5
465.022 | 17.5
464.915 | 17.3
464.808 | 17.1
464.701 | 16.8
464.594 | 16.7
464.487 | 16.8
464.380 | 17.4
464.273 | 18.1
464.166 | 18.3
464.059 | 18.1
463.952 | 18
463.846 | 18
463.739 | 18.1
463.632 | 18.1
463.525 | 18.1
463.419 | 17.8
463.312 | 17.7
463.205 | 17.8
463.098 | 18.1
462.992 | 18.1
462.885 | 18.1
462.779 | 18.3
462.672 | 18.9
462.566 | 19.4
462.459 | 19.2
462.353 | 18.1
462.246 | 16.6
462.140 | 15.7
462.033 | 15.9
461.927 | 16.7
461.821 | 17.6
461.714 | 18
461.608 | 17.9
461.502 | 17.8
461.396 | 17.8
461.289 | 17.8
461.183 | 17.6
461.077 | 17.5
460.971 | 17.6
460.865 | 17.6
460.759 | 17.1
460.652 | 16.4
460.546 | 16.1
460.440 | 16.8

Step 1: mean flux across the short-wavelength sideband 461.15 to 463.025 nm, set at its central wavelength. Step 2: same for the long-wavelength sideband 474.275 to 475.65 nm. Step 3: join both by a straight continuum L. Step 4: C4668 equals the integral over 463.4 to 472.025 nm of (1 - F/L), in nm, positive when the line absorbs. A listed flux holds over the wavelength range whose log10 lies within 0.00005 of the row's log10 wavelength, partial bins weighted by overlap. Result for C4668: 0.462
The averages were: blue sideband 17.7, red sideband 18.5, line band 17.1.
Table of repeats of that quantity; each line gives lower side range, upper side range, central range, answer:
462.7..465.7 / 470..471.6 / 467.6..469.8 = 0.005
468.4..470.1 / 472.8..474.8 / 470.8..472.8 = -0.068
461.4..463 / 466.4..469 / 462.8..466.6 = -0.065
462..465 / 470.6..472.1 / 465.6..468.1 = 0.125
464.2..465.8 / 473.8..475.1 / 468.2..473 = 0.012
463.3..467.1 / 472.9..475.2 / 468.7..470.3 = -0.024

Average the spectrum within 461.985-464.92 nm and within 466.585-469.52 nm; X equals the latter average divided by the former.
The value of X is 0.94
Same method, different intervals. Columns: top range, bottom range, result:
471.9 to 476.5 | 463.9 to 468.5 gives 1.05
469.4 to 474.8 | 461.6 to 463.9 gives 0.98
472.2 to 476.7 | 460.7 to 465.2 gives 1.00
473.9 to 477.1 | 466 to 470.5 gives 1.05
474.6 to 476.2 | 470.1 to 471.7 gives 1.11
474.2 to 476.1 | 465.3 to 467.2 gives 1.08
